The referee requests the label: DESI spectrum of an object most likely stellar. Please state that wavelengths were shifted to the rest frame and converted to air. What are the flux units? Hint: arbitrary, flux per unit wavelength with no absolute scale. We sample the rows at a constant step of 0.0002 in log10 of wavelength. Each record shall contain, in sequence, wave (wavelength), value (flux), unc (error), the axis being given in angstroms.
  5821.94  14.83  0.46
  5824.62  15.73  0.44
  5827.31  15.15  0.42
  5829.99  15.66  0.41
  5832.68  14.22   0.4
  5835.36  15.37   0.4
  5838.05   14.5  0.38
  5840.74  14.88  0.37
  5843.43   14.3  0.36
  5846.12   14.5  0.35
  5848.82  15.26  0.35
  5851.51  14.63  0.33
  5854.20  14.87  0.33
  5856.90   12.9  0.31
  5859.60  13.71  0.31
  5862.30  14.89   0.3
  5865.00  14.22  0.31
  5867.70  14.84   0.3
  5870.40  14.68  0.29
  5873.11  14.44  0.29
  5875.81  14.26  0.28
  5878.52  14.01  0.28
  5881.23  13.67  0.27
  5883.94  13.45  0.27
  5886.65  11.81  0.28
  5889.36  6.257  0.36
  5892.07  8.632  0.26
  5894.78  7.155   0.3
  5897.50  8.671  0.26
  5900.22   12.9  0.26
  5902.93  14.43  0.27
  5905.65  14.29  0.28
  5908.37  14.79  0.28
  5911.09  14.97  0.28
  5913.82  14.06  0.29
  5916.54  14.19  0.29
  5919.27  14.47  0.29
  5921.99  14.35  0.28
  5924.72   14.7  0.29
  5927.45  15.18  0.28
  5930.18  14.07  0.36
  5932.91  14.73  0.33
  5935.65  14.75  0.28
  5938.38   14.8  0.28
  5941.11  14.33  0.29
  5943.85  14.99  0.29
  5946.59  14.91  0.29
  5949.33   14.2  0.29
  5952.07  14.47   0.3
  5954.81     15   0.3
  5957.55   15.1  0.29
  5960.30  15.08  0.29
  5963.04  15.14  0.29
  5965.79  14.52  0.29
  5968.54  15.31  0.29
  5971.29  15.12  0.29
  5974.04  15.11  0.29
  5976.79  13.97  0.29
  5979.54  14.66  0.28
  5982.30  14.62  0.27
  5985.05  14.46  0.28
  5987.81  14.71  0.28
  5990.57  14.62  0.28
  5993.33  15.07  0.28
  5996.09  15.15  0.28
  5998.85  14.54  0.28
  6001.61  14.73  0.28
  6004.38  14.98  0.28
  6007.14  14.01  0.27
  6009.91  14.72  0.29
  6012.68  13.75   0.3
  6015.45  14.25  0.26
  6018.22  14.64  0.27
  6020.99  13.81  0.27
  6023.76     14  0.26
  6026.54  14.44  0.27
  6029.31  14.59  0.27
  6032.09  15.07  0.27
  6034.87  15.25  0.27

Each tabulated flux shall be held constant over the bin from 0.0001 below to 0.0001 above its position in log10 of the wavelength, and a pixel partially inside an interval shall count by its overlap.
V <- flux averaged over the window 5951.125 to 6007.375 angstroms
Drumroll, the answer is 14.8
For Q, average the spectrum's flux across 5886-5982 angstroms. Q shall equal 13.8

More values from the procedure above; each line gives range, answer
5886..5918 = 11.9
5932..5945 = 14.7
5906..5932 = 14.5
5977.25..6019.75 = 14.6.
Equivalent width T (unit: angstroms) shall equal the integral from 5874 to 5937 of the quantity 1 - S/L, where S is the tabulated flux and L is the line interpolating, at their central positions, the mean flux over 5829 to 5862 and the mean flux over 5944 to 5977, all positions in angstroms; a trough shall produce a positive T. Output 7.17 angstroms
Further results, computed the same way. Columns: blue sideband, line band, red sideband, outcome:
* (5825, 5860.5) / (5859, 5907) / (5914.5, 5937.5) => 6.74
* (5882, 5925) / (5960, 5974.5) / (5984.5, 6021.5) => -1.33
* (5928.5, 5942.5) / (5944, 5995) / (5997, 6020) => -0.99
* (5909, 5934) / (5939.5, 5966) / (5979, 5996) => -0.30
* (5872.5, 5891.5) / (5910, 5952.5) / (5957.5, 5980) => -2.48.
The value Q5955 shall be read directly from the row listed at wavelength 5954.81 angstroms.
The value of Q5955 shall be 15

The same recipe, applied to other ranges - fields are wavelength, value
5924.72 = 14.7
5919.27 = 14.47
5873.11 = 14.44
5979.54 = 14.66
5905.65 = 14.29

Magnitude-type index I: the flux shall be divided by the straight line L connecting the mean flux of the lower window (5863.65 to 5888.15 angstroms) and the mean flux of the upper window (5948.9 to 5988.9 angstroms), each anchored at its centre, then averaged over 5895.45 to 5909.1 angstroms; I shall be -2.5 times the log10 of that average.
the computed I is 0.12 mag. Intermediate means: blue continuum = 13.9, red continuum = 14.8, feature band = 12.6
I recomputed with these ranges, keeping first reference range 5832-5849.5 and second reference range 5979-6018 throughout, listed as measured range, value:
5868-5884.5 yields 0.040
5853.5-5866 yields 0.048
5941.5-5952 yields 0.000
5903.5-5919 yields 0.015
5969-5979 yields -0.013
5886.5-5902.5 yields 0.489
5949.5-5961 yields -0.015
